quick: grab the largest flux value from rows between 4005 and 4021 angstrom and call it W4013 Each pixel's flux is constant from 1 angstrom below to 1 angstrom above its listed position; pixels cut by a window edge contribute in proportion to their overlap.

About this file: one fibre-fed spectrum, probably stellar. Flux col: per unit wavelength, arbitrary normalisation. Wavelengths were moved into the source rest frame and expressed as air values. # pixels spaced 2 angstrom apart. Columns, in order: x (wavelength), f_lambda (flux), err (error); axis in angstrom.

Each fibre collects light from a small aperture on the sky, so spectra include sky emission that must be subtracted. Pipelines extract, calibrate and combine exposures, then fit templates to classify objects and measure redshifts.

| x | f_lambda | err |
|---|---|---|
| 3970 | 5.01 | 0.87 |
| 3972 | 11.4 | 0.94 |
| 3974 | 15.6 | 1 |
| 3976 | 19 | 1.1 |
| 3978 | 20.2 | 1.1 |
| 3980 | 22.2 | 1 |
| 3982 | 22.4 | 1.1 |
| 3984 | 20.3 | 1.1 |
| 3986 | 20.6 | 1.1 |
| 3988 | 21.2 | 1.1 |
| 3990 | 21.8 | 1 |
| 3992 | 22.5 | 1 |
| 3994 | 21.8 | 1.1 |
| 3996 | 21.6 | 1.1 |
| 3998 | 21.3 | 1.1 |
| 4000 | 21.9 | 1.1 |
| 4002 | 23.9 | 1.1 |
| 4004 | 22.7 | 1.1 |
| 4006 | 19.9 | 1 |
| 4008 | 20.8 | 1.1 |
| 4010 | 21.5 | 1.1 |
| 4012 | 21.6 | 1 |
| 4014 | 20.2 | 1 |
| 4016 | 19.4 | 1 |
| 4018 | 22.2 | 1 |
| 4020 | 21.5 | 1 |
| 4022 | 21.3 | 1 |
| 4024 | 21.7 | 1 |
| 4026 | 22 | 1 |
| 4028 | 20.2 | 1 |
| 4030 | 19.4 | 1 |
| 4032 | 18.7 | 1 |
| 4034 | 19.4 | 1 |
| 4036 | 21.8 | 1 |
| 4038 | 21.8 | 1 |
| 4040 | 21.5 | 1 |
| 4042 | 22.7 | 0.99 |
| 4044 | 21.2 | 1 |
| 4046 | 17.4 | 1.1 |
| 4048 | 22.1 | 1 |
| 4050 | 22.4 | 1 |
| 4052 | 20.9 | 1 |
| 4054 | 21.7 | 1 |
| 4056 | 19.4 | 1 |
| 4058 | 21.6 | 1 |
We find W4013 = 22.2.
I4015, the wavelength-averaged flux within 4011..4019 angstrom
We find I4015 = 20.8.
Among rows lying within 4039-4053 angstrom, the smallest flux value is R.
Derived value 17.4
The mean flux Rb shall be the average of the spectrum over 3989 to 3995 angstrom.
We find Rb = 22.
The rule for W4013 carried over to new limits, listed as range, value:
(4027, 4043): 22.7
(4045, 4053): 22.4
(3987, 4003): 23.9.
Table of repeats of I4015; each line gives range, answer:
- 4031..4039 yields 20.4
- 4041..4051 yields 21.2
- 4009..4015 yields 21.1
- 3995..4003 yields 22.2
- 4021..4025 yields 21.5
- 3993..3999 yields 21.6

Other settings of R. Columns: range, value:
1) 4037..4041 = 21.5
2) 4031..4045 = 18.7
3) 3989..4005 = 21.3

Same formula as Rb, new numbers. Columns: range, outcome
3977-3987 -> 21.1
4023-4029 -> 21.3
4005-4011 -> 20.7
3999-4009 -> 21.8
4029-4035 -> 19.2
